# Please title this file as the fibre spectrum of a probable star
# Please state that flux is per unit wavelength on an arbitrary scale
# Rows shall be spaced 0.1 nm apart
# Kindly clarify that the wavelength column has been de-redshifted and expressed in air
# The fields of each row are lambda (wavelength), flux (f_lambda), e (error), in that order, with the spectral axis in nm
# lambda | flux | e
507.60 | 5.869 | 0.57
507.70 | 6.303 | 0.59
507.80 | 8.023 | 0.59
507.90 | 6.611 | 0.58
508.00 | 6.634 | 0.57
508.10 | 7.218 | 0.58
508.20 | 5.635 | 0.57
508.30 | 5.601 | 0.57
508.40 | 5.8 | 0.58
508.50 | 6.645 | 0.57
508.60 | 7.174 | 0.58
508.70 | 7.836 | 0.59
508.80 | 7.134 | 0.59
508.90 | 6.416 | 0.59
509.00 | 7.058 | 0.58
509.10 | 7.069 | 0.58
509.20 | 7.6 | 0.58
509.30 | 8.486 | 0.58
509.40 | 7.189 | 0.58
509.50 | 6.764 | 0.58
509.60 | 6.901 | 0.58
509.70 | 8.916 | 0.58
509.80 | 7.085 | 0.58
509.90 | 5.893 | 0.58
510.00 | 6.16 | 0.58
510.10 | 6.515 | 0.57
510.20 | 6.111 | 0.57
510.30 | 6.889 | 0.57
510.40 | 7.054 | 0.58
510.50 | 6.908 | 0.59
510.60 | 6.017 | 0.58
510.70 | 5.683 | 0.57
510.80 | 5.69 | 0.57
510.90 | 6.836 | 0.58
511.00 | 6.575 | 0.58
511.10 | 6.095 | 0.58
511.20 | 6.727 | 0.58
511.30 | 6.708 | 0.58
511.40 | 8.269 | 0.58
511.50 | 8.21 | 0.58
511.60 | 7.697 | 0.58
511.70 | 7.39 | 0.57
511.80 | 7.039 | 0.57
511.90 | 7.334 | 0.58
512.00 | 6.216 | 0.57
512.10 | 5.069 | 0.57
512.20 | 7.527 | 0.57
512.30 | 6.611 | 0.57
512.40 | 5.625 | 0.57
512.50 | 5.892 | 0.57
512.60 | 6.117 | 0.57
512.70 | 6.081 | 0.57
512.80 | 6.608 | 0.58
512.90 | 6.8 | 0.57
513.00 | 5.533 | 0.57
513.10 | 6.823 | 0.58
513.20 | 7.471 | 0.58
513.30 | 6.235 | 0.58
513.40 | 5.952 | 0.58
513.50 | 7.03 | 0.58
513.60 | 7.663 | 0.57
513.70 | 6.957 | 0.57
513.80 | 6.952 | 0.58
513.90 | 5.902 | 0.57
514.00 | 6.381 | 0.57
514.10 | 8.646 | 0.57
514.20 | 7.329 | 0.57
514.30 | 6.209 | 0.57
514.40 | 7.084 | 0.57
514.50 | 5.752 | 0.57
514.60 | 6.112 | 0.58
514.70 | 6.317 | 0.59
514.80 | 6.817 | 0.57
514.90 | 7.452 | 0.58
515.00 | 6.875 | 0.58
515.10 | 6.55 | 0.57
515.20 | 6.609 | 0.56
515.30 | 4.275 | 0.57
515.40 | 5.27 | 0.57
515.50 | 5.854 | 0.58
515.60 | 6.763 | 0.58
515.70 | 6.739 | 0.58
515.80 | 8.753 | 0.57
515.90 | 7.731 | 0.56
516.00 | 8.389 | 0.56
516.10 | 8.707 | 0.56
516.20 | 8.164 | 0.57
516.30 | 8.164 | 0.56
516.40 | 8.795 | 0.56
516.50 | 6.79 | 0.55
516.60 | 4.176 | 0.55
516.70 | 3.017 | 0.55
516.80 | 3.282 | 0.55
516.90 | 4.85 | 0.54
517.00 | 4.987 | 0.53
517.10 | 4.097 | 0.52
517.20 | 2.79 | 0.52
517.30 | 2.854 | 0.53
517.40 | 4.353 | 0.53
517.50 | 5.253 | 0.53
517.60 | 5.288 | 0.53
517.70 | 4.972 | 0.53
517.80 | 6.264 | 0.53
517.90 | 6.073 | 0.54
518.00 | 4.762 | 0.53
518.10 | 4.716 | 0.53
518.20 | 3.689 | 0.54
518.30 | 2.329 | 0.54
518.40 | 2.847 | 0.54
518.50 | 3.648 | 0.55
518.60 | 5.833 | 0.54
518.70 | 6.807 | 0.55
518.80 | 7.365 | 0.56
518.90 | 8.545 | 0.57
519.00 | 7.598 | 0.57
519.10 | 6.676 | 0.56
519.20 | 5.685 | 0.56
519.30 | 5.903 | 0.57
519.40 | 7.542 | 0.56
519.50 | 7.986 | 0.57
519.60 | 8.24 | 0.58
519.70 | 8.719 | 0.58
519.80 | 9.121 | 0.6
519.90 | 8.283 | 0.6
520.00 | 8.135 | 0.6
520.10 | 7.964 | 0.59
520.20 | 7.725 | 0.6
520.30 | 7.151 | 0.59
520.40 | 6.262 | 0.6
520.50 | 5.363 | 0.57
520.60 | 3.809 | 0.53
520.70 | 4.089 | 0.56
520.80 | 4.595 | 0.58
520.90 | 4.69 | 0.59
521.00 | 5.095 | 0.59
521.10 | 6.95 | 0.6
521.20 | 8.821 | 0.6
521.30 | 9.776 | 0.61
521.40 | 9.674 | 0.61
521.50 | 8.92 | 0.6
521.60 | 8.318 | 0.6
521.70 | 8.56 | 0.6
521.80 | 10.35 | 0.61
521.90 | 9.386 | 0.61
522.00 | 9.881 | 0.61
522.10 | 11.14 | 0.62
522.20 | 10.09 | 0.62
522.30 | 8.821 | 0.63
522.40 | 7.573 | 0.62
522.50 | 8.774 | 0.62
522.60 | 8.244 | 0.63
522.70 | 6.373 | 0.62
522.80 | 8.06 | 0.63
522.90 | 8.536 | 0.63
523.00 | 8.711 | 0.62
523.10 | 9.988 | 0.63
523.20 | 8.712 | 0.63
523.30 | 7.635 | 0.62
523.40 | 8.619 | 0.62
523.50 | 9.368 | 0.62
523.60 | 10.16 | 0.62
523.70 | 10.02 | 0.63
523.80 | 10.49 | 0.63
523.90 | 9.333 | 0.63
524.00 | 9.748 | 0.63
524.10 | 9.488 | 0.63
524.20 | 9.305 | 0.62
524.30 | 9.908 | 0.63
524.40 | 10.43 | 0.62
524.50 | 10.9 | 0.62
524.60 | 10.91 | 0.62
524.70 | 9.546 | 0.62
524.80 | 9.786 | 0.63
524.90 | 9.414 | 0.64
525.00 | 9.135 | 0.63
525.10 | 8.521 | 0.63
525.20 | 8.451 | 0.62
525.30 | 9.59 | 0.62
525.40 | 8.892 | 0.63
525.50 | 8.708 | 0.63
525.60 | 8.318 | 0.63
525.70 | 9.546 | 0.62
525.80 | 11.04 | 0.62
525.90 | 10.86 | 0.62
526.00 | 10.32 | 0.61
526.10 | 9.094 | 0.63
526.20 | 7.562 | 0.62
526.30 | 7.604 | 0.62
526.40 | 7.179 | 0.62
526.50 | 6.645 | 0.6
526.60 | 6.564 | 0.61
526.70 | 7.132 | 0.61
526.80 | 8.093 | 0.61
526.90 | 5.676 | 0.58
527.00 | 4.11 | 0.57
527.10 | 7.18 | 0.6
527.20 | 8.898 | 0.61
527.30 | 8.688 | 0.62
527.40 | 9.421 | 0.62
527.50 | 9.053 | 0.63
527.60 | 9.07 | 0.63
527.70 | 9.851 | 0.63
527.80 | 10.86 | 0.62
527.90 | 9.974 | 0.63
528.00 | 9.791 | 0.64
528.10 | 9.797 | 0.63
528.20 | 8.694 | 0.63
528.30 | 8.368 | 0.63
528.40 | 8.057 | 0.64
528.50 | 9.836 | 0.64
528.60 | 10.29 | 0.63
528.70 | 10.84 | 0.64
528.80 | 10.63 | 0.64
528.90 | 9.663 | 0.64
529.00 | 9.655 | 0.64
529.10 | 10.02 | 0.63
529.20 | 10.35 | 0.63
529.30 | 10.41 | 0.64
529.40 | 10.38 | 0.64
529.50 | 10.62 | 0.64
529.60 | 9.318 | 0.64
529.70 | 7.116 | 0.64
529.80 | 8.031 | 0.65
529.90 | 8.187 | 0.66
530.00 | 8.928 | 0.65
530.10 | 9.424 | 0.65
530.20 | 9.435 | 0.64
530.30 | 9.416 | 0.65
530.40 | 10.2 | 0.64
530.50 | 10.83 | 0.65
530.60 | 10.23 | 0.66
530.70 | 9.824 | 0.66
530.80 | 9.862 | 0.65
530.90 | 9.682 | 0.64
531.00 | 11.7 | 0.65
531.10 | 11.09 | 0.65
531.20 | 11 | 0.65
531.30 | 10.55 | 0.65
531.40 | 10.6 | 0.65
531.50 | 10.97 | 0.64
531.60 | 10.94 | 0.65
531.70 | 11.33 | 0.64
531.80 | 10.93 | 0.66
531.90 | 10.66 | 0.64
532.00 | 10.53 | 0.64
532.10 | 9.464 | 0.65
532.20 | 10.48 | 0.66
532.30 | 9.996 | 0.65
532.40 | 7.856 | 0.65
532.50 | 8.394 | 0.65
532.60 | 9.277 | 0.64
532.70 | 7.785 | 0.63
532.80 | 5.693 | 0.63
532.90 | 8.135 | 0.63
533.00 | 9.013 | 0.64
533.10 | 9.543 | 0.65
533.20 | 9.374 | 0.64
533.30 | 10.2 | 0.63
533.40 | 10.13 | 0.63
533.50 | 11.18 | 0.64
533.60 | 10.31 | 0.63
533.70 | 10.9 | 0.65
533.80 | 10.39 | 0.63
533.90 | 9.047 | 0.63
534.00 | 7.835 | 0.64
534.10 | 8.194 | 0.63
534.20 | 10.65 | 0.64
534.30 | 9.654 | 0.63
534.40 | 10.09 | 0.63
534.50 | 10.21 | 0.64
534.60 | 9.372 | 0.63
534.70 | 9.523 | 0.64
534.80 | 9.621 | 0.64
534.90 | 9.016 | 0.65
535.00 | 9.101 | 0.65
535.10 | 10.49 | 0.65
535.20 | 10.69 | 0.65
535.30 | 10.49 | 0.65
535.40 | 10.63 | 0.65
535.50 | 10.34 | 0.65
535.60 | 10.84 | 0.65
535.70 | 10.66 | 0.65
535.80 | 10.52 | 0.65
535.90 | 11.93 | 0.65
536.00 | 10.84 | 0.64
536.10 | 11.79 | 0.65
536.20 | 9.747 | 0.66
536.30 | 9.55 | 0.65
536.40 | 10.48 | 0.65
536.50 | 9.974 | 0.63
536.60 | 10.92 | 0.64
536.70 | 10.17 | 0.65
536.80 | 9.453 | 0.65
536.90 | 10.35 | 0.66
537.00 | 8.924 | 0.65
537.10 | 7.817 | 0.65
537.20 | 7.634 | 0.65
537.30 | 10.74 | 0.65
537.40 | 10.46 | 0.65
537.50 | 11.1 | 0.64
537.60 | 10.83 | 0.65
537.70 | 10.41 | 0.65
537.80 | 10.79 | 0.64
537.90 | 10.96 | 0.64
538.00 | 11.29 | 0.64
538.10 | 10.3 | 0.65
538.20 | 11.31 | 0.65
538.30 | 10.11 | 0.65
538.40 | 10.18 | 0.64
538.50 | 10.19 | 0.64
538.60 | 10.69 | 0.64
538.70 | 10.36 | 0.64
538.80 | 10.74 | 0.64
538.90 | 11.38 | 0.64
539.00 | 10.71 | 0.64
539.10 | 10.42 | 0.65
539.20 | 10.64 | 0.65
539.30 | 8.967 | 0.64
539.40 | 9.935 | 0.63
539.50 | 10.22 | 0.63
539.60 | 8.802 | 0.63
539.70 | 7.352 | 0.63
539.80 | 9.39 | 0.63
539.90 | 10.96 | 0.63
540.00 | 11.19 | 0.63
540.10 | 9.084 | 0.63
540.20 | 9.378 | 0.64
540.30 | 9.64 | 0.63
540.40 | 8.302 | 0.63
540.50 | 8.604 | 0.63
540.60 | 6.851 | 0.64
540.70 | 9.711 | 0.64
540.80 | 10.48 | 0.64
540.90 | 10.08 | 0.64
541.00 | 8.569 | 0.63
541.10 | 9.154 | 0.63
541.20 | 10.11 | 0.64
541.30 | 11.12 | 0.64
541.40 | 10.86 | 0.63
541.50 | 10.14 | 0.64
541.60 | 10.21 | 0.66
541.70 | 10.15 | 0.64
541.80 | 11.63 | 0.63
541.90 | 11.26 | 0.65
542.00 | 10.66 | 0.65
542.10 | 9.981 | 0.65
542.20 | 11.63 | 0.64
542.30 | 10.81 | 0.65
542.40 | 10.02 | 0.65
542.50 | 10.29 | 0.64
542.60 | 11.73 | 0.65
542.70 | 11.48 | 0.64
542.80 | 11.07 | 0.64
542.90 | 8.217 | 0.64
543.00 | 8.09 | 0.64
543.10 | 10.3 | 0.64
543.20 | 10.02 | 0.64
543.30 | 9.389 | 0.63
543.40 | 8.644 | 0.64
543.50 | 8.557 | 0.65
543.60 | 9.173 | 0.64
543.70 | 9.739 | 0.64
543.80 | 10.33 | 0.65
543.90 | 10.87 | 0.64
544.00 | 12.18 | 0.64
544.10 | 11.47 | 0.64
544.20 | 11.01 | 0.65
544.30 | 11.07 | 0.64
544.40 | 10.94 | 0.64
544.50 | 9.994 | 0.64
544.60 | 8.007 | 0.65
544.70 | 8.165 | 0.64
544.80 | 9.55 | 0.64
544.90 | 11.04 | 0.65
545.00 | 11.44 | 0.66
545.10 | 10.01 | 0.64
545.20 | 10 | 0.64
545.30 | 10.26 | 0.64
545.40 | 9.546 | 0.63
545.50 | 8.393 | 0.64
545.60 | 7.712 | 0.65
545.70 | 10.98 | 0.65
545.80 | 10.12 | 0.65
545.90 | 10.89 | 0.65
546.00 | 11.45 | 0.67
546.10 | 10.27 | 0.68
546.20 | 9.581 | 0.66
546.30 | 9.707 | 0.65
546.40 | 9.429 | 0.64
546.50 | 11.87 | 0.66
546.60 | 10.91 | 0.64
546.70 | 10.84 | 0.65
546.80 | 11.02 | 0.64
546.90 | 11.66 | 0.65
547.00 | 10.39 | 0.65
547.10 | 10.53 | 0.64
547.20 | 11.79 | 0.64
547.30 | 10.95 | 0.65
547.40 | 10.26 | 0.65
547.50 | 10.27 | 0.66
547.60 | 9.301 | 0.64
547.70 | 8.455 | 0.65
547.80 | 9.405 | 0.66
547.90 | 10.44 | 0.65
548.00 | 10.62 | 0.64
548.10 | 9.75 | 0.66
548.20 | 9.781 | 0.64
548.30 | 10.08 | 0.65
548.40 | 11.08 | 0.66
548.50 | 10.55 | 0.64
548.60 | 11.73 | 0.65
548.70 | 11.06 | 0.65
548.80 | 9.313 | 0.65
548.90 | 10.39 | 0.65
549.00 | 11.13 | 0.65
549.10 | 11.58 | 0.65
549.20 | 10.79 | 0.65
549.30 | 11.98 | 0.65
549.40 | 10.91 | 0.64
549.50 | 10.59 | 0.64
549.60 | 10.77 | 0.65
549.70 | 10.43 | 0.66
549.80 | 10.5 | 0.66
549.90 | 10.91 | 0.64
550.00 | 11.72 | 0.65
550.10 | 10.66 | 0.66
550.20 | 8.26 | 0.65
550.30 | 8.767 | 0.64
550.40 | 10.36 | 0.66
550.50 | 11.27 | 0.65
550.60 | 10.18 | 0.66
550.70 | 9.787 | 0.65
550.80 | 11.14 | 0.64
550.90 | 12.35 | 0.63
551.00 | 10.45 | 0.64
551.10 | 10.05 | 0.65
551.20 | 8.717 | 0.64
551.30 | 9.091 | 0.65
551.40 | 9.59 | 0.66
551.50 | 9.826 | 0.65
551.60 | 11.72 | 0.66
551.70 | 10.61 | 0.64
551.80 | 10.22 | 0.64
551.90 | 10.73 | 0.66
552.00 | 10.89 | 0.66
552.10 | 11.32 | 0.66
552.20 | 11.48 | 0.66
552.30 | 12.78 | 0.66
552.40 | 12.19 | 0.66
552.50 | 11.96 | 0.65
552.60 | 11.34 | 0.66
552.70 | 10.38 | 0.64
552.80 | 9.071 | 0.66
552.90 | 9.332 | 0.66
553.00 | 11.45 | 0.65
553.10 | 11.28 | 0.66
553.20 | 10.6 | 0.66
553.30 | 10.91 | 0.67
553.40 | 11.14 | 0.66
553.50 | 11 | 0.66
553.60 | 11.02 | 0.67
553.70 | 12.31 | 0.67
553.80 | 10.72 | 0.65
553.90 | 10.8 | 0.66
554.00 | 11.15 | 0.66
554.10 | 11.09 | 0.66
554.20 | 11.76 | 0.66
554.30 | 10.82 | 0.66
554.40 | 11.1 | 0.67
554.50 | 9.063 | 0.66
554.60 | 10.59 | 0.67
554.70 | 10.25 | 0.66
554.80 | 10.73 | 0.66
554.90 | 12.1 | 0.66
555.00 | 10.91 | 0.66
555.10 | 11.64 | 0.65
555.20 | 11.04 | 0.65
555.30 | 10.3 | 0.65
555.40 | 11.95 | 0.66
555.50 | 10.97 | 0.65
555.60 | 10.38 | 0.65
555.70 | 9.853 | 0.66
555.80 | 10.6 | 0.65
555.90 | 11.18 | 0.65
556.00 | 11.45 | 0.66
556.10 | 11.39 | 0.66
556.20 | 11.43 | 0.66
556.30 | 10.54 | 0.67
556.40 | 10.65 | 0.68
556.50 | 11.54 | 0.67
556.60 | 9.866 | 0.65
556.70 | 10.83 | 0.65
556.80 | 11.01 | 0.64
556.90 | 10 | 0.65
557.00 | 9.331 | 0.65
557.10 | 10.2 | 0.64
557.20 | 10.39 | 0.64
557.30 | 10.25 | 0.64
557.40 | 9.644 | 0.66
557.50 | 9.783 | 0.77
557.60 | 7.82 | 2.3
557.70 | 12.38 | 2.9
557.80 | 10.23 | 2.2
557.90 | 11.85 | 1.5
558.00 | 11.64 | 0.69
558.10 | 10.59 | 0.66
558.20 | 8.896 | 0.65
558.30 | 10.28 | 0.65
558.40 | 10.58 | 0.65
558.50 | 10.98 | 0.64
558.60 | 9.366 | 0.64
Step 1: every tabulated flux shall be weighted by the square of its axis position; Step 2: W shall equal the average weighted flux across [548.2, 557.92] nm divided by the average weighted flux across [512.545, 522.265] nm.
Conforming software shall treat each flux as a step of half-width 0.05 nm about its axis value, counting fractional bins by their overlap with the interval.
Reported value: 1.85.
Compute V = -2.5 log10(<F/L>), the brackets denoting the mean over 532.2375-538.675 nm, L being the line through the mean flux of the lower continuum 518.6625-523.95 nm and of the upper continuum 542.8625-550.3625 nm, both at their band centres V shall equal -0.07 mag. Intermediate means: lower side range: 8.01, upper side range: 10.2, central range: 9.91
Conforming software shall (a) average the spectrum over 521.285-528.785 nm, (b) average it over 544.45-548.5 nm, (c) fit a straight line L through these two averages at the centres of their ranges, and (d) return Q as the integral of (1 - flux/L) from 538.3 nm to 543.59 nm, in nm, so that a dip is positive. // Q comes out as -0.055 nm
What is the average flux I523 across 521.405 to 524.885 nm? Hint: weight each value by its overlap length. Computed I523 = 9.3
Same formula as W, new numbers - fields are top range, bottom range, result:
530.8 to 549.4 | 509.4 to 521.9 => 1.70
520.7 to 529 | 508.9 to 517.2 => 1.40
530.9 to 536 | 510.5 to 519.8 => 1.69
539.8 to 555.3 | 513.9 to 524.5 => 1.62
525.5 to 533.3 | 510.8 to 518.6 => 1.60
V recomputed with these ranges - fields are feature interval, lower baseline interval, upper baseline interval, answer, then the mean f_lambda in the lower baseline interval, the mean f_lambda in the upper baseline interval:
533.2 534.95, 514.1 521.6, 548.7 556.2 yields -0.16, 6.31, 10.8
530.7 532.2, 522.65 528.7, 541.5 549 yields -0.14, 8.95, 10.3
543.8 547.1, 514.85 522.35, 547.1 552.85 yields -0.04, 6.61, 10.6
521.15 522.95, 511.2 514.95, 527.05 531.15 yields -0.08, 6.75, 9.6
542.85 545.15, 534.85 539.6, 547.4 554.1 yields 0.06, 10.3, 10.6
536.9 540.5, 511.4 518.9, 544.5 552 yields -0.10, 6.16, 10.3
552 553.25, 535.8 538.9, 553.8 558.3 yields -0.05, 10.4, 10.7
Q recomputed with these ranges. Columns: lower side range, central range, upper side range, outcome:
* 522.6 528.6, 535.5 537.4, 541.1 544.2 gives -0.064 nm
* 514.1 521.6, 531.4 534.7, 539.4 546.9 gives -0.428 nm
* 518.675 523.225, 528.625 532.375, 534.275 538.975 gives -0.308 nm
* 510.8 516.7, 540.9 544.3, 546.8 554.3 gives -0.158 nm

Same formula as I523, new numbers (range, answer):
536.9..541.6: 9.94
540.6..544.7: 10.2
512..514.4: 6.59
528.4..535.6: 9.81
